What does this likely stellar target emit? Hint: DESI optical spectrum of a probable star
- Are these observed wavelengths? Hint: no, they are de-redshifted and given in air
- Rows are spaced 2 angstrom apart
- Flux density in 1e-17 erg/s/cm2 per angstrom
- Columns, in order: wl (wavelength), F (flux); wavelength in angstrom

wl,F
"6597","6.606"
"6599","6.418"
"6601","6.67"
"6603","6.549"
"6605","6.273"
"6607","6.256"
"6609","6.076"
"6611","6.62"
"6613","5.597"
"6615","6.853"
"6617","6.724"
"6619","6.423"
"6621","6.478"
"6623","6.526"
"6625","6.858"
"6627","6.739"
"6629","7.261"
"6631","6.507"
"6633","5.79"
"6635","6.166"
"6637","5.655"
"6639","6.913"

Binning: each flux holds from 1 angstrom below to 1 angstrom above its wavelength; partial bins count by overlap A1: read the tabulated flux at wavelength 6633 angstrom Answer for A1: 5.79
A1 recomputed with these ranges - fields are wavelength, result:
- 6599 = 6.418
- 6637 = 5.655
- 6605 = 6.273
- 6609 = 6.076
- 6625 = 6.858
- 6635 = 6.166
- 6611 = 6.62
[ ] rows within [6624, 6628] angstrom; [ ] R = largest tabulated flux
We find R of 6.858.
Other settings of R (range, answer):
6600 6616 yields 6.853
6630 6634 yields 6.507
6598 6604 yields 6.67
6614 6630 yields 7.261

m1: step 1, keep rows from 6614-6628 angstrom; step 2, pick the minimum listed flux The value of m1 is 6.423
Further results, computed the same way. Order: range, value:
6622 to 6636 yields 5.79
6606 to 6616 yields 5.597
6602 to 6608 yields 6.256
